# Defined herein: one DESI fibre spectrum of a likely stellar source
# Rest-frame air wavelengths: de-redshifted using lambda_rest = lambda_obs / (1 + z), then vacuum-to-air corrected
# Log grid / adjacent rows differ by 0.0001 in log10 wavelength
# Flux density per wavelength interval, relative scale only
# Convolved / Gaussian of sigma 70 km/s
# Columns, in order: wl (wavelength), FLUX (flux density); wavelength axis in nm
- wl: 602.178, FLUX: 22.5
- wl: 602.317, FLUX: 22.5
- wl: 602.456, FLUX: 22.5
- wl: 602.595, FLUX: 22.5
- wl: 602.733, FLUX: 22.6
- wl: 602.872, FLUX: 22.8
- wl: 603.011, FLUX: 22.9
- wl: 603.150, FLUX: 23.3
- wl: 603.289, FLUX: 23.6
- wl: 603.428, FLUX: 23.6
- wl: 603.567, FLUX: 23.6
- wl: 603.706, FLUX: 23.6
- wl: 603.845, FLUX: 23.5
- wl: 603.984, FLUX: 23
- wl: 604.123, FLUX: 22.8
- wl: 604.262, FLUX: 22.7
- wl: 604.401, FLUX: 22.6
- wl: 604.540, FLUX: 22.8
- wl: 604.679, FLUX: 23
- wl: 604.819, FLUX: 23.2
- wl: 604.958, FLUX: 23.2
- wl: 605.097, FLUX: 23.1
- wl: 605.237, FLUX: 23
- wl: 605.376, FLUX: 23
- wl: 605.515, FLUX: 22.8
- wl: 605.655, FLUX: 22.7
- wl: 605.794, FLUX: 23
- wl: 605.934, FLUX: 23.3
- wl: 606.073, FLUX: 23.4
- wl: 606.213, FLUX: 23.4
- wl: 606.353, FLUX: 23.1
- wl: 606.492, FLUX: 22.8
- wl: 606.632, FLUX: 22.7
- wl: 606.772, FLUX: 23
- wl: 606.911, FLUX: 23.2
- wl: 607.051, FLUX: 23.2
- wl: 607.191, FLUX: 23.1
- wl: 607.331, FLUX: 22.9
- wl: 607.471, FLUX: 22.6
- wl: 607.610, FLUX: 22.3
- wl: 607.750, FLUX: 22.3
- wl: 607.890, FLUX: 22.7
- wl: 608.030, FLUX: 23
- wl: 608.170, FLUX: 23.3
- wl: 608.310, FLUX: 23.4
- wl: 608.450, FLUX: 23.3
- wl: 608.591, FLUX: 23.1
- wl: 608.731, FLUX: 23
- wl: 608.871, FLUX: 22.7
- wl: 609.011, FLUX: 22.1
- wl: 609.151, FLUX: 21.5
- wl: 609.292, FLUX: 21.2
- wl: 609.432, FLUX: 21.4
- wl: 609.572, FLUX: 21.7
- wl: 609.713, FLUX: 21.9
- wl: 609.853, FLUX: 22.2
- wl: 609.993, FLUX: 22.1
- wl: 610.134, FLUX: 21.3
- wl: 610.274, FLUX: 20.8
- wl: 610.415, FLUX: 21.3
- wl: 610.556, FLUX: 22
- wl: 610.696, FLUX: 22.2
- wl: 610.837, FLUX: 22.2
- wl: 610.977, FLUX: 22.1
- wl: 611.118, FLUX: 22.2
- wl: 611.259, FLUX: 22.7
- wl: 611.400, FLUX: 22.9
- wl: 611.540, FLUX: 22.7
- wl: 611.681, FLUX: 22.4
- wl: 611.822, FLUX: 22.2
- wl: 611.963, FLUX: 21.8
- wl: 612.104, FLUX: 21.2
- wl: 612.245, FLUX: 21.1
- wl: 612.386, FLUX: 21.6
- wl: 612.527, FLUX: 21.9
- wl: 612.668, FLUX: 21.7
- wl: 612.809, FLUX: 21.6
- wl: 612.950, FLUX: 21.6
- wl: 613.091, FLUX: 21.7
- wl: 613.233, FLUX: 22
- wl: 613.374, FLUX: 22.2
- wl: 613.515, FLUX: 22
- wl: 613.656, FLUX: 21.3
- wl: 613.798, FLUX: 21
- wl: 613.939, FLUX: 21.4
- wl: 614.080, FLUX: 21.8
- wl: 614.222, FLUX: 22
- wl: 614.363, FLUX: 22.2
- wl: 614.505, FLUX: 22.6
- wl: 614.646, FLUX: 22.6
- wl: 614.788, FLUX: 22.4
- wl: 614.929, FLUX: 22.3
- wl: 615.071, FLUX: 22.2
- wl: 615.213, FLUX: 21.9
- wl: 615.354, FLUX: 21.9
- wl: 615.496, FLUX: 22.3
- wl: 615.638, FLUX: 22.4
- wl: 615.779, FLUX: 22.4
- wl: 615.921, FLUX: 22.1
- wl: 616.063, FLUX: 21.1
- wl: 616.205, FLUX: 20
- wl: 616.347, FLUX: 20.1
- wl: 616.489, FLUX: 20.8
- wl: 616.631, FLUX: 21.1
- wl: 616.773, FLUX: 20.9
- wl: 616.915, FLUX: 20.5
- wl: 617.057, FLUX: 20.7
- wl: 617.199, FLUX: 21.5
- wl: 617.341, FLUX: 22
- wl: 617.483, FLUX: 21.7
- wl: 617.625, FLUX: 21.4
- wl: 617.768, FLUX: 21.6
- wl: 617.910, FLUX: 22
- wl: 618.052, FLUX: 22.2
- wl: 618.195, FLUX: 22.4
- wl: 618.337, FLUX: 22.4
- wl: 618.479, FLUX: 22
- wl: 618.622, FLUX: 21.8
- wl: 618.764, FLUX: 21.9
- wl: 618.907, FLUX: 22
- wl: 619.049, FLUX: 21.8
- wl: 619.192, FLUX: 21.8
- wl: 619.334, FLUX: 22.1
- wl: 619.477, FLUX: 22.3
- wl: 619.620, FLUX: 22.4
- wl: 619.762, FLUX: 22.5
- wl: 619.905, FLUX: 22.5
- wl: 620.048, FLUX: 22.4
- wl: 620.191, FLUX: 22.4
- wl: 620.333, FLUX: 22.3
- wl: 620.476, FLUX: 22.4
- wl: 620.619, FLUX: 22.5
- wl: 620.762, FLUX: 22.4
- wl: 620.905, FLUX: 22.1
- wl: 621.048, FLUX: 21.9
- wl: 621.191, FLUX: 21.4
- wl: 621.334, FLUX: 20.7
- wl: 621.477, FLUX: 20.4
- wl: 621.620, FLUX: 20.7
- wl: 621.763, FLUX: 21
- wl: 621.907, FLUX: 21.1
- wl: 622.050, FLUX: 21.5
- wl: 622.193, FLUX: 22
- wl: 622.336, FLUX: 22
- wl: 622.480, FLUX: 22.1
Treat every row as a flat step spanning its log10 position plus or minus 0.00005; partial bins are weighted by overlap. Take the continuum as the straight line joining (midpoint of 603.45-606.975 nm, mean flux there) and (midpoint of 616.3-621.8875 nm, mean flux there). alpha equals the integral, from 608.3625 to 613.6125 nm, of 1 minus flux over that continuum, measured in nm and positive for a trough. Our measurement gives 0.121 nm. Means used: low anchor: 23.1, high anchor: 21.7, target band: 22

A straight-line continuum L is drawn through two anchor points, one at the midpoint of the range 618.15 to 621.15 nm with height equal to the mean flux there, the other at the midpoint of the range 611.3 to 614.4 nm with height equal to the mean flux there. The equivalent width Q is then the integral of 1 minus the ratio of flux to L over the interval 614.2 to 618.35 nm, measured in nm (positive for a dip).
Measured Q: 0.06 nm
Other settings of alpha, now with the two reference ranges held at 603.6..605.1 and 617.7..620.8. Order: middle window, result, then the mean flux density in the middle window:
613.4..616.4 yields 0.08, 21.8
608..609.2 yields 0.00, 22.8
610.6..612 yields 0.02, 22.4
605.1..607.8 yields 0.00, 22.9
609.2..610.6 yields 0.07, 21.6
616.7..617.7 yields 0.05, 21.2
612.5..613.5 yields 0.03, 21.8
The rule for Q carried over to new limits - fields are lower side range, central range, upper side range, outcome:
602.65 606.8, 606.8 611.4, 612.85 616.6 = 0.03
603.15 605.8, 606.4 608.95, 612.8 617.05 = -0.03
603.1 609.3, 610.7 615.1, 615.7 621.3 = 0.07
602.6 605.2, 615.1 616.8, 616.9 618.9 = 0.04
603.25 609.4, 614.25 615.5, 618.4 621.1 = 0.01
